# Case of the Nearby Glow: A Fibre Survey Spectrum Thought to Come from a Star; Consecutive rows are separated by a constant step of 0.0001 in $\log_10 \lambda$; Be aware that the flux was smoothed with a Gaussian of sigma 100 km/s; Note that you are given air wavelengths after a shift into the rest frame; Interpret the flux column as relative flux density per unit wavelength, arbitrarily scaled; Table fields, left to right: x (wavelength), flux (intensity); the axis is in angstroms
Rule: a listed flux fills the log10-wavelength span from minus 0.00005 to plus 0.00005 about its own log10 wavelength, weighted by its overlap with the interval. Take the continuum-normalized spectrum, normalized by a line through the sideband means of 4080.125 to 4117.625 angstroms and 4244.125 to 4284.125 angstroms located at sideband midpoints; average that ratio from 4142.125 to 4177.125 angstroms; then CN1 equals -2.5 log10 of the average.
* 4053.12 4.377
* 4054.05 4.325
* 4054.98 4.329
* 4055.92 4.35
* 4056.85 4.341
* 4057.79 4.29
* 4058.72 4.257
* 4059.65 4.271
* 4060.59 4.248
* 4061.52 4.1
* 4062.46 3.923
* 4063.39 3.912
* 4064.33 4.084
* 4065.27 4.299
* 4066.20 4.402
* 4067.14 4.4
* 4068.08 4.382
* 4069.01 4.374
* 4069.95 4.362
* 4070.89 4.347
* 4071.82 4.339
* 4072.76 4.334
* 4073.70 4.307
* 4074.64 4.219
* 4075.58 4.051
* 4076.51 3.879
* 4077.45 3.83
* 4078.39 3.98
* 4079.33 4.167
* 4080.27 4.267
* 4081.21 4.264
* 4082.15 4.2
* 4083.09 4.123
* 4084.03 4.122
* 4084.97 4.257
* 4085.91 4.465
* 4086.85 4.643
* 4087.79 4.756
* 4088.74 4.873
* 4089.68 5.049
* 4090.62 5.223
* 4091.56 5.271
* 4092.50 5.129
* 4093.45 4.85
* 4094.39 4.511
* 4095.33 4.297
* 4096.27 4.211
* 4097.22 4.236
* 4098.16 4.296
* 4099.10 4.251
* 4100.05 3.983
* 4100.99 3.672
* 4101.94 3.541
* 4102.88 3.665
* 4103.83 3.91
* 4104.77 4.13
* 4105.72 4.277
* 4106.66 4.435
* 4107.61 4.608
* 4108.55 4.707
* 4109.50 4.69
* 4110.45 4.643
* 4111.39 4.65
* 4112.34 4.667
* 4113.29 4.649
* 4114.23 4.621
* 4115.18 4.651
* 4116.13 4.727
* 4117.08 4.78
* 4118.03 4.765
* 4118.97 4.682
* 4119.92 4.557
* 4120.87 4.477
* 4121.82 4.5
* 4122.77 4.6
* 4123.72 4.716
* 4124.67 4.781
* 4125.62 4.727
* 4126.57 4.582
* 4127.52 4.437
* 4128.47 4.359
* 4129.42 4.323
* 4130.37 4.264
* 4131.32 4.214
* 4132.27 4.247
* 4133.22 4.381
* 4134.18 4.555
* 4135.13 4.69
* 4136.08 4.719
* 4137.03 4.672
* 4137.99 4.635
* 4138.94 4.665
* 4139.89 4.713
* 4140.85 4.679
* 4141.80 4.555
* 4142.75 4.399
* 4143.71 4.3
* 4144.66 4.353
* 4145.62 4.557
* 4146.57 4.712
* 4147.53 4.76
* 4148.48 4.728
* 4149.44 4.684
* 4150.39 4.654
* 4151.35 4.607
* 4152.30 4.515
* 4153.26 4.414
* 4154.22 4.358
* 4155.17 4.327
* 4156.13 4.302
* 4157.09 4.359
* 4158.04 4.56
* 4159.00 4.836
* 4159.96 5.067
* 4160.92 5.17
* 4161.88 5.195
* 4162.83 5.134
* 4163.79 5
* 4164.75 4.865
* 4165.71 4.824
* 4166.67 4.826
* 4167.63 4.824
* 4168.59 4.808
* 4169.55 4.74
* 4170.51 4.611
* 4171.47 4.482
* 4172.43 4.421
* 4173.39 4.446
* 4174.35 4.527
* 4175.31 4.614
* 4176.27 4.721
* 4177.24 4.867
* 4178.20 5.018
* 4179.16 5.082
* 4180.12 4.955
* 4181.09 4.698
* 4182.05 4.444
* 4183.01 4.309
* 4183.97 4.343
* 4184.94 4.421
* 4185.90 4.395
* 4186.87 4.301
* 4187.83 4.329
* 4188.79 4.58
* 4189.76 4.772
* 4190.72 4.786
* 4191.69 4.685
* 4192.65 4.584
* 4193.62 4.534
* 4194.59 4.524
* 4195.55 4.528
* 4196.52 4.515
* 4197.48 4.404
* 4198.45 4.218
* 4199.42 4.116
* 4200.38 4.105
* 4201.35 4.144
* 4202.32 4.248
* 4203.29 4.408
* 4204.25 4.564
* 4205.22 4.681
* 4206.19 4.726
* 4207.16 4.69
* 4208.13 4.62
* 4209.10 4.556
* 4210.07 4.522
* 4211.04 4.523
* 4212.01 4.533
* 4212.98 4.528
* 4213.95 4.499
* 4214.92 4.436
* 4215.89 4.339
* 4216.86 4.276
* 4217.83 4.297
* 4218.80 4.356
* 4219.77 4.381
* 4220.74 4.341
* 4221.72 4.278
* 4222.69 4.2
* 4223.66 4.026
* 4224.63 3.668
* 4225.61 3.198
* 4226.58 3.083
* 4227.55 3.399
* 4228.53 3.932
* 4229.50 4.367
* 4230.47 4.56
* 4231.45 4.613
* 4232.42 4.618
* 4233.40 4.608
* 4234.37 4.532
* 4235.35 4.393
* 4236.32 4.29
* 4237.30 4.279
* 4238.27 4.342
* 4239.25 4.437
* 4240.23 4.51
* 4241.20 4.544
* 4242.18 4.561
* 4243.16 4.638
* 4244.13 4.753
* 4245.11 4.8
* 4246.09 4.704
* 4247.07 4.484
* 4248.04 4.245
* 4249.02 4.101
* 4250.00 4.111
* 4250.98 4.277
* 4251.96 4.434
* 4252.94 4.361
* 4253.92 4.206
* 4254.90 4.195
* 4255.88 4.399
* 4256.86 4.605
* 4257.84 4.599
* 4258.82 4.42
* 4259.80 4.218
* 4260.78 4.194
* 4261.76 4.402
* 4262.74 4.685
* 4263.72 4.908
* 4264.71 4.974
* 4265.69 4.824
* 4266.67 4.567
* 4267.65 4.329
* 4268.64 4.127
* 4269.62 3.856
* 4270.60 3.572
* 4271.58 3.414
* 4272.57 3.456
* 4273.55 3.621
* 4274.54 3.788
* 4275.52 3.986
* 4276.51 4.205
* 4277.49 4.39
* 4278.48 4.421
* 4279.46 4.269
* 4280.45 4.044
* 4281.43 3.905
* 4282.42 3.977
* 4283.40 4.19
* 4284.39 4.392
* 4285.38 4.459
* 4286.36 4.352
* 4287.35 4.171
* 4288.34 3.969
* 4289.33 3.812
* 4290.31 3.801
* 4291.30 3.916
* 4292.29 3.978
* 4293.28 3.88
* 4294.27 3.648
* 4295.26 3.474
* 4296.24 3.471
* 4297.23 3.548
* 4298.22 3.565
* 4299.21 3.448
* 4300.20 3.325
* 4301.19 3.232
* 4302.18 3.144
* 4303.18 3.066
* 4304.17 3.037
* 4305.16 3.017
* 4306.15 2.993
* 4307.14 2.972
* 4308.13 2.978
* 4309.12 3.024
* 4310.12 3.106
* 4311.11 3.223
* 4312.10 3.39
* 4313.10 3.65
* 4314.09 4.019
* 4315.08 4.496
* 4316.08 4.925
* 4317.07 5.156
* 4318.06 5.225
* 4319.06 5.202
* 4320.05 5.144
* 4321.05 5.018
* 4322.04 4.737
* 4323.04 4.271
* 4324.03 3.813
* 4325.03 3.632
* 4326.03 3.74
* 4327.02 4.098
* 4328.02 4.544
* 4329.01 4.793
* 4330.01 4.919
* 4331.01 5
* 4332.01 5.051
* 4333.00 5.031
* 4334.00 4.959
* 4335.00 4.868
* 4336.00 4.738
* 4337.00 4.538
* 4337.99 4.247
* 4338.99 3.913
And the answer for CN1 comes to -0.07 mag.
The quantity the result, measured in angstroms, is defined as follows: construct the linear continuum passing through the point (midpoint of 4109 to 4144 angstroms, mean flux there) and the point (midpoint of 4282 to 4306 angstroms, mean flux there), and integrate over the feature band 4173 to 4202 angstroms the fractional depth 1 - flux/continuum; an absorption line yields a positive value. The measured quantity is -1.9 angstroms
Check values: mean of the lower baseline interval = 4.58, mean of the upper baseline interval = 3.69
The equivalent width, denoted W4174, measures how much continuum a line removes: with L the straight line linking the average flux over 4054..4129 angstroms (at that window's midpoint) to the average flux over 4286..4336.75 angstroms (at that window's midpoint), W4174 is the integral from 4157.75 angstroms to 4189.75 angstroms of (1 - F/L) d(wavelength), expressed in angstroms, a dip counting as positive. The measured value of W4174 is -3.44 angstroms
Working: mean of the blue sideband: 4.4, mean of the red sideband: 4.01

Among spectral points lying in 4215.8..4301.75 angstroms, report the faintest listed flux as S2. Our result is 3.083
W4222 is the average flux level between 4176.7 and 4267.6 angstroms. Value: 4.43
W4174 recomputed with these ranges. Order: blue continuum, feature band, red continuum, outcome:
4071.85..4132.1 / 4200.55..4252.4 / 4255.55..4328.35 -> -2.5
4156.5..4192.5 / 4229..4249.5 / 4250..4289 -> -0.5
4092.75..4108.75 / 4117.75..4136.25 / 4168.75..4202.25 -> -0.9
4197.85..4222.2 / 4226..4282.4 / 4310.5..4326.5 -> 1.3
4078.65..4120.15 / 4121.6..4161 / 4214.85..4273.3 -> -1.3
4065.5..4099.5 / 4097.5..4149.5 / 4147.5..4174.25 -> 0.9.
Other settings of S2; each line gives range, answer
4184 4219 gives 4.105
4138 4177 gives 4.3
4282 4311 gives 2.972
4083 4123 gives 3.541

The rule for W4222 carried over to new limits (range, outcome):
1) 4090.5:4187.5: 4.57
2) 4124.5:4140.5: 4.52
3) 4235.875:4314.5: 4.01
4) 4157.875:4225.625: 4.55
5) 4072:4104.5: 4.32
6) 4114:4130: 4.6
